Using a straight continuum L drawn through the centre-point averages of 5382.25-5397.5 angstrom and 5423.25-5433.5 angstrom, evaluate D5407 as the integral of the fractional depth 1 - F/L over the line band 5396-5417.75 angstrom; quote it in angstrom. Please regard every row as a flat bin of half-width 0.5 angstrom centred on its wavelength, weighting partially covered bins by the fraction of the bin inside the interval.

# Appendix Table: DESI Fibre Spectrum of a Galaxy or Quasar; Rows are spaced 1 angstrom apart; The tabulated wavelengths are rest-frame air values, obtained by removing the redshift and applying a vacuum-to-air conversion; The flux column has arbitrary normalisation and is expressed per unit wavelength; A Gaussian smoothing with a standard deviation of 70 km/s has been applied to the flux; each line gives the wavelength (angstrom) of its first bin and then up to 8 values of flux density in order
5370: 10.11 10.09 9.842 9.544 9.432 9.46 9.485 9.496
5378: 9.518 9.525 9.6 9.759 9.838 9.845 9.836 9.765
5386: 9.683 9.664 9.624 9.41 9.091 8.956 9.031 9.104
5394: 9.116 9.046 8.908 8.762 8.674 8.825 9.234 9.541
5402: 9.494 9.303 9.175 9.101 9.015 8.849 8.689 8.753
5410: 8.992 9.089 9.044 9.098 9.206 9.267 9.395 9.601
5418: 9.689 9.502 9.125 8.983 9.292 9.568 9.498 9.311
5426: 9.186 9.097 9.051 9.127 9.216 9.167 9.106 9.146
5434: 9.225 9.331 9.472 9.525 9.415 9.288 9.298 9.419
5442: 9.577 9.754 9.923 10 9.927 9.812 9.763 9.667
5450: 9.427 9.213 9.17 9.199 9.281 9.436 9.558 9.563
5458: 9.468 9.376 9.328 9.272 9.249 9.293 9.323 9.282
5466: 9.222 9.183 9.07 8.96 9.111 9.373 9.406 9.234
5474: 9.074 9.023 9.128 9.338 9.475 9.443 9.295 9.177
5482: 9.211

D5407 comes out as 0.4 angstrom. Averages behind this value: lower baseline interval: 9.33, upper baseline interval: 9.2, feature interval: 9.1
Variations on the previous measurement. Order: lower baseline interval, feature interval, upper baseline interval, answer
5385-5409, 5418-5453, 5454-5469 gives -0.58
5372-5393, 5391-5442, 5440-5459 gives 1.87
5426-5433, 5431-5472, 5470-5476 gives -1.02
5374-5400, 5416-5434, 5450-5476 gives 0.07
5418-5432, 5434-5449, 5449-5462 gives -0.46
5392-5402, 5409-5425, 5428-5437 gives -0.21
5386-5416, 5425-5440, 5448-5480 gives -0.05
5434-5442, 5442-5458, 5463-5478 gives -0.43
